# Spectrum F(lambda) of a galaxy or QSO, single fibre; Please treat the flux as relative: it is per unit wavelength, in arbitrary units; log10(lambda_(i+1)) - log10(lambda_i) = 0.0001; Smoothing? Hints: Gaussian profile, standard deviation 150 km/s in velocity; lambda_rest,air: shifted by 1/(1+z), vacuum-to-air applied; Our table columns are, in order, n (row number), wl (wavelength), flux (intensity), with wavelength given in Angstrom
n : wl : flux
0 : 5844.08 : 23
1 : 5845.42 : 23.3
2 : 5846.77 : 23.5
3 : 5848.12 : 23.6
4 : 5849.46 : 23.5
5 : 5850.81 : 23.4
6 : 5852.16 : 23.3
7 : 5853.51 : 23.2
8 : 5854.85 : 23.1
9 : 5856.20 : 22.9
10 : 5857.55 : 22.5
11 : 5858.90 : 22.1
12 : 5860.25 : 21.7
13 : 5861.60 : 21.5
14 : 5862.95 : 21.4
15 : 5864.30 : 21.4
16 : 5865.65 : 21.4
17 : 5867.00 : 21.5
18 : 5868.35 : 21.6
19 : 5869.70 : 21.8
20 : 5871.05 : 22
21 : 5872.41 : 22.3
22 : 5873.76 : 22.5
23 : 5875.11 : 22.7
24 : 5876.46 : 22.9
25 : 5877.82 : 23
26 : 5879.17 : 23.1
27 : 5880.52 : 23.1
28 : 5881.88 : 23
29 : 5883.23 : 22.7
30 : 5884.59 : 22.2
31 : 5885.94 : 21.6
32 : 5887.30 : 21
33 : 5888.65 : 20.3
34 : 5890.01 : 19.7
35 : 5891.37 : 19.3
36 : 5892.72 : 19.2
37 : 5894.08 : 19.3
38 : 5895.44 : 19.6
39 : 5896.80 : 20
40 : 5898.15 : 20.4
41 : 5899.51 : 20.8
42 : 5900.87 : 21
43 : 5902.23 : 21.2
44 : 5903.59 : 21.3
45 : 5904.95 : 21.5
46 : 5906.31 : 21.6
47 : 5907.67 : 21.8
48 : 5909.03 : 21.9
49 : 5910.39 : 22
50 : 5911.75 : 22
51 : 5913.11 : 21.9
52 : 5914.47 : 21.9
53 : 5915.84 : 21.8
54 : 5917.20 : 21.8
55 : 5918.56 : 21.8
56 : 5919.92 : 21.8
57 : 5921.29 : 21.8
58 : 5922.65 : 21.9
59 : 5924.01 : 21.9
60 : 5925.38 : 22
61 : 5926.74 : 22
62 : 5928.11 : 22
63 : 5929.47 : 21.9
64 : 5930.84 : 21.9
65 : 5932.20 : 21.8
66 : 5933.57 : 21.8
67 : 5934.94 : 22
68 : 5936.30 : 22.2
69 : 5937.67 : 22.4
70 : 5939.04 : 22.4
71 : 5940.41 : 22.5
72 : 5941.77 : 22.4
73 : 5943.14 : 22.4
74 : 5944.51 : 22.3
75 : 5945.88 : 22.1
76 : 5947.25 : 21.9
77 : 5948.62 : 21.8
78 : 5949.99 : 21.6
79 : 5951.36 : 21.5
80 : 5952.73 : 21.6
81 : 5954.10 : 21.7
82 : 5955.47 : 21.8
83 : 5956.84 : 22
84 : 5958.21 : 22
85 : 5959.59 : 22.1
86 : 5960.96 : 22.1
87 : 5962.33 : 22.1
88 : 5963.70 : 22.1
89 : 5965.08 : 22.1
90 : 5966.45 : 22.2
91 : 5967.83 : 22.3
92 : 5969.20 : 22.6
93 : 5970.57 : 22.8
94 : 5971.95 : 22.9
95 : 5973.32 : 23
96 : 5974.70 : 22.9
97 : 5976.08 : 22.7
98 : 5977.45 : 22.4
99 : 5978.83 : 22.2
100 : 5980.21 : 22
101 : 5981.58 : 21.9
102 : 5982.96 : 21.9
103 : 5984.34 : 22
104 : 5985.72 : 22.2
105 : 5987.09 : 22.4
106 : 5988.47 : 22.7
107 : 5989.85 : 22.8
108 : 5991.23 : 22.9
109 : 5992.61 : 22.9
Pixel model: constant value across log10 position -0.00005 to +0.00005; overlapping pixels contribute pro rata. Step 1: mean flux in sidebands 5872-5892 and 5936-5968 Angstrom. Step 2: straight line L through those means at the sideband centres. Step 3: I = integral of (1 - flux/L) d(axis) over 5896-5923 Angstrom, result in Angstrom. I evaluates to 0.6 Angstrom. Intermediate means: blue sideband 22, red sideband 22.1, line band 21.5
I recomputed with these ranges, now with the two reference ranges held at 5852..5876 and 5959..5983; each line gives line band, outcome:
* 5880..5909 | 1.6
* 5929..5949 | 0.2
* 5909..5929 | 0.3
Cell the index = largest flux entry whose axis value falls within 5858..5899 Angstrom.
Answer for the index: 23.1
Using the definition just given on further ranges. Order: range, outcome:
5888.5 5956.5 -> 22.5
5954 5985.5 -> 23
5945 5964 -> 22.1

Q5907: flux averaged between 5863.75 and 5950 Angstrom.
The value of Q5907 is 21.7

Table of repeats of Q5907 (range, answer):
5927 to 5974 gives 22.1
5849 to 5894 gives 22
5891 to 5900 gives 19.8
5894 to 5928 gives 21.4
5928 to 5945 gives 22.2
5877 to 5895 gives 21.3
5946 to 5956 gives 21.7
